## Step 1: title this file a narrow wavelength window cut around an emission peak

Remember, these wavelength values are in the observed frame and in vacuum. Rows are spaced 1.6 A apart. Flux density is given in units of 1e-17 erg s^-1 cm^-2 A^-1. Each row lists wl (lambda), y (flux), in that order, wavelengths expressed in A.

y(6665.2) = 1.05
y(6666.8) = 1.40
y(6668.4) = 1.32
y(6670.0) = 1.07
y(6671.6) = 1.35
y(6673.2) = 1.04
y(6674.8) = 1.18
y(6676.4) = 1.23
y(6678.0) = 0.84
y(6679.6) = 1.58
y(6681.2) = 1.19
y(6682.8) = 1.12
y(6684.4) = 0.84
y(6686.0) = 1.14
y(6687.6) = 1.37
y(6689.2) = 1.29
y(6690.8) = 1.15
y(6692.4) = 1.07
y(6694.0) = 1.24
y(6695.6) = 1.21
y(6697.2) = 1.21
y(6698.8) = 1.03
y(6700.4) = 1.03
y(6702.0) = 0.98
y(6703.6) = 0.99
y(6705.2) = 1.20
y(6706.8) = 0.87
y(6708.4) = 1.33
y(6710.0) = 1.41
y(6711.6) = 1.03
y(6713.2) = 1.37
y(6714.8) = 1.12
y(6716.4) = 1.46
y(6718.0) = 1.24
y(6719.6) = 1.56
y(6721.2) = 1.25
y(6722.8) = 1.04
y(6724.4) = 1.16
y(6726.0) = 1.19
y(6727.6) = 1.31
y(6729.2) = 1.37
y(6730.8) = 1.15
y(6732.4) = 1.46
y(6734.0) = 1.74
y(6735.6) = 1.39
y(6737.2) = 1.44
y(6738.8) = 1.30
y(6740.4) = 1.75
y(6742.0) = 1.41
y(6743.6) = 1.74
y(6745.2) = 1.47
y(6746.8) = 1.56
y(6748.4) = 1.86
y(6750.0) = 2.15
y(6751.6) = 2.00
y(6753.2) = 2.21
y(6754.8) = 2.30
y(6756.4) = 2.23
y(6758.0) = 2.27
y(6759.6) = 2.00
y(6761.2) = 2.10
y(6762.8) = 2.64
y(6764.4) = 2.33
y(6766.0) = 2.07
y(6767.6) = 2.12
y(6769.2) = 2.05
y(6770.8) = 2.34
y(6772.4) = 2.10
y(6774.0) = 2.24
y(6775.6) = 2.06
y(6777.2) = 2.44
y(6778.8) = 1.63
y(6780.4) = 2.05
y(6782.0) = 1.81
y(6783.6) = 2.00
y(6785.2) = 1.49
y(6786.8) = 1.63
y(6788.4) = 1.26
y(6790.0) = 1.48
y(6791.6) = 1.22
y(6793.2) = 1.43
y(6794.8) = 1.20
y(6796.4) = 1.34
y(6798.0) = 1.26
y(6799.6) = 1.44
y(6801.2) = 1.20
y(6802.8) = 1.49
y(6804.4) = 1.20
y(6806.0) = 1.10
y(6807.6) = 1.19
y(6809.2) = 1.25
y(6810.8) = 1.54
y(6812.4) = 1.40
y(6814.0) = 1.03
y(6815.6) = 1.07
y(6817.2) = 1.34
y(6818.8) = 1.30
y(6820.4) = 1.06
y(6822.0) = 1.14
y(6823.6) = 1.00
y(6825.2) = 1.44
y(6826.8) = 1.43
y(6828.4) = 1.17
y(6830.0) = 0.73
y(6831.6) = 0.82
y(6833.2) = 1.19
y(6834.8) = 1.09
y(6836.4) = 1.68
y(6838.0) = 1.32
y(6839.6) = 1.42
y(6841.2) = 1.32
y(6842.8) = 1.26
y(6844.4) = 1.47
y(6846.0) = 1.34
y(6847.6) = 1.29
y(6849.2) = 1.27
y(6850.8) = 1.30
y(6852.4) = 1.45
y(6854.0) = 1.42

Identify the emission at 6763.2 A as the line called Mg II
